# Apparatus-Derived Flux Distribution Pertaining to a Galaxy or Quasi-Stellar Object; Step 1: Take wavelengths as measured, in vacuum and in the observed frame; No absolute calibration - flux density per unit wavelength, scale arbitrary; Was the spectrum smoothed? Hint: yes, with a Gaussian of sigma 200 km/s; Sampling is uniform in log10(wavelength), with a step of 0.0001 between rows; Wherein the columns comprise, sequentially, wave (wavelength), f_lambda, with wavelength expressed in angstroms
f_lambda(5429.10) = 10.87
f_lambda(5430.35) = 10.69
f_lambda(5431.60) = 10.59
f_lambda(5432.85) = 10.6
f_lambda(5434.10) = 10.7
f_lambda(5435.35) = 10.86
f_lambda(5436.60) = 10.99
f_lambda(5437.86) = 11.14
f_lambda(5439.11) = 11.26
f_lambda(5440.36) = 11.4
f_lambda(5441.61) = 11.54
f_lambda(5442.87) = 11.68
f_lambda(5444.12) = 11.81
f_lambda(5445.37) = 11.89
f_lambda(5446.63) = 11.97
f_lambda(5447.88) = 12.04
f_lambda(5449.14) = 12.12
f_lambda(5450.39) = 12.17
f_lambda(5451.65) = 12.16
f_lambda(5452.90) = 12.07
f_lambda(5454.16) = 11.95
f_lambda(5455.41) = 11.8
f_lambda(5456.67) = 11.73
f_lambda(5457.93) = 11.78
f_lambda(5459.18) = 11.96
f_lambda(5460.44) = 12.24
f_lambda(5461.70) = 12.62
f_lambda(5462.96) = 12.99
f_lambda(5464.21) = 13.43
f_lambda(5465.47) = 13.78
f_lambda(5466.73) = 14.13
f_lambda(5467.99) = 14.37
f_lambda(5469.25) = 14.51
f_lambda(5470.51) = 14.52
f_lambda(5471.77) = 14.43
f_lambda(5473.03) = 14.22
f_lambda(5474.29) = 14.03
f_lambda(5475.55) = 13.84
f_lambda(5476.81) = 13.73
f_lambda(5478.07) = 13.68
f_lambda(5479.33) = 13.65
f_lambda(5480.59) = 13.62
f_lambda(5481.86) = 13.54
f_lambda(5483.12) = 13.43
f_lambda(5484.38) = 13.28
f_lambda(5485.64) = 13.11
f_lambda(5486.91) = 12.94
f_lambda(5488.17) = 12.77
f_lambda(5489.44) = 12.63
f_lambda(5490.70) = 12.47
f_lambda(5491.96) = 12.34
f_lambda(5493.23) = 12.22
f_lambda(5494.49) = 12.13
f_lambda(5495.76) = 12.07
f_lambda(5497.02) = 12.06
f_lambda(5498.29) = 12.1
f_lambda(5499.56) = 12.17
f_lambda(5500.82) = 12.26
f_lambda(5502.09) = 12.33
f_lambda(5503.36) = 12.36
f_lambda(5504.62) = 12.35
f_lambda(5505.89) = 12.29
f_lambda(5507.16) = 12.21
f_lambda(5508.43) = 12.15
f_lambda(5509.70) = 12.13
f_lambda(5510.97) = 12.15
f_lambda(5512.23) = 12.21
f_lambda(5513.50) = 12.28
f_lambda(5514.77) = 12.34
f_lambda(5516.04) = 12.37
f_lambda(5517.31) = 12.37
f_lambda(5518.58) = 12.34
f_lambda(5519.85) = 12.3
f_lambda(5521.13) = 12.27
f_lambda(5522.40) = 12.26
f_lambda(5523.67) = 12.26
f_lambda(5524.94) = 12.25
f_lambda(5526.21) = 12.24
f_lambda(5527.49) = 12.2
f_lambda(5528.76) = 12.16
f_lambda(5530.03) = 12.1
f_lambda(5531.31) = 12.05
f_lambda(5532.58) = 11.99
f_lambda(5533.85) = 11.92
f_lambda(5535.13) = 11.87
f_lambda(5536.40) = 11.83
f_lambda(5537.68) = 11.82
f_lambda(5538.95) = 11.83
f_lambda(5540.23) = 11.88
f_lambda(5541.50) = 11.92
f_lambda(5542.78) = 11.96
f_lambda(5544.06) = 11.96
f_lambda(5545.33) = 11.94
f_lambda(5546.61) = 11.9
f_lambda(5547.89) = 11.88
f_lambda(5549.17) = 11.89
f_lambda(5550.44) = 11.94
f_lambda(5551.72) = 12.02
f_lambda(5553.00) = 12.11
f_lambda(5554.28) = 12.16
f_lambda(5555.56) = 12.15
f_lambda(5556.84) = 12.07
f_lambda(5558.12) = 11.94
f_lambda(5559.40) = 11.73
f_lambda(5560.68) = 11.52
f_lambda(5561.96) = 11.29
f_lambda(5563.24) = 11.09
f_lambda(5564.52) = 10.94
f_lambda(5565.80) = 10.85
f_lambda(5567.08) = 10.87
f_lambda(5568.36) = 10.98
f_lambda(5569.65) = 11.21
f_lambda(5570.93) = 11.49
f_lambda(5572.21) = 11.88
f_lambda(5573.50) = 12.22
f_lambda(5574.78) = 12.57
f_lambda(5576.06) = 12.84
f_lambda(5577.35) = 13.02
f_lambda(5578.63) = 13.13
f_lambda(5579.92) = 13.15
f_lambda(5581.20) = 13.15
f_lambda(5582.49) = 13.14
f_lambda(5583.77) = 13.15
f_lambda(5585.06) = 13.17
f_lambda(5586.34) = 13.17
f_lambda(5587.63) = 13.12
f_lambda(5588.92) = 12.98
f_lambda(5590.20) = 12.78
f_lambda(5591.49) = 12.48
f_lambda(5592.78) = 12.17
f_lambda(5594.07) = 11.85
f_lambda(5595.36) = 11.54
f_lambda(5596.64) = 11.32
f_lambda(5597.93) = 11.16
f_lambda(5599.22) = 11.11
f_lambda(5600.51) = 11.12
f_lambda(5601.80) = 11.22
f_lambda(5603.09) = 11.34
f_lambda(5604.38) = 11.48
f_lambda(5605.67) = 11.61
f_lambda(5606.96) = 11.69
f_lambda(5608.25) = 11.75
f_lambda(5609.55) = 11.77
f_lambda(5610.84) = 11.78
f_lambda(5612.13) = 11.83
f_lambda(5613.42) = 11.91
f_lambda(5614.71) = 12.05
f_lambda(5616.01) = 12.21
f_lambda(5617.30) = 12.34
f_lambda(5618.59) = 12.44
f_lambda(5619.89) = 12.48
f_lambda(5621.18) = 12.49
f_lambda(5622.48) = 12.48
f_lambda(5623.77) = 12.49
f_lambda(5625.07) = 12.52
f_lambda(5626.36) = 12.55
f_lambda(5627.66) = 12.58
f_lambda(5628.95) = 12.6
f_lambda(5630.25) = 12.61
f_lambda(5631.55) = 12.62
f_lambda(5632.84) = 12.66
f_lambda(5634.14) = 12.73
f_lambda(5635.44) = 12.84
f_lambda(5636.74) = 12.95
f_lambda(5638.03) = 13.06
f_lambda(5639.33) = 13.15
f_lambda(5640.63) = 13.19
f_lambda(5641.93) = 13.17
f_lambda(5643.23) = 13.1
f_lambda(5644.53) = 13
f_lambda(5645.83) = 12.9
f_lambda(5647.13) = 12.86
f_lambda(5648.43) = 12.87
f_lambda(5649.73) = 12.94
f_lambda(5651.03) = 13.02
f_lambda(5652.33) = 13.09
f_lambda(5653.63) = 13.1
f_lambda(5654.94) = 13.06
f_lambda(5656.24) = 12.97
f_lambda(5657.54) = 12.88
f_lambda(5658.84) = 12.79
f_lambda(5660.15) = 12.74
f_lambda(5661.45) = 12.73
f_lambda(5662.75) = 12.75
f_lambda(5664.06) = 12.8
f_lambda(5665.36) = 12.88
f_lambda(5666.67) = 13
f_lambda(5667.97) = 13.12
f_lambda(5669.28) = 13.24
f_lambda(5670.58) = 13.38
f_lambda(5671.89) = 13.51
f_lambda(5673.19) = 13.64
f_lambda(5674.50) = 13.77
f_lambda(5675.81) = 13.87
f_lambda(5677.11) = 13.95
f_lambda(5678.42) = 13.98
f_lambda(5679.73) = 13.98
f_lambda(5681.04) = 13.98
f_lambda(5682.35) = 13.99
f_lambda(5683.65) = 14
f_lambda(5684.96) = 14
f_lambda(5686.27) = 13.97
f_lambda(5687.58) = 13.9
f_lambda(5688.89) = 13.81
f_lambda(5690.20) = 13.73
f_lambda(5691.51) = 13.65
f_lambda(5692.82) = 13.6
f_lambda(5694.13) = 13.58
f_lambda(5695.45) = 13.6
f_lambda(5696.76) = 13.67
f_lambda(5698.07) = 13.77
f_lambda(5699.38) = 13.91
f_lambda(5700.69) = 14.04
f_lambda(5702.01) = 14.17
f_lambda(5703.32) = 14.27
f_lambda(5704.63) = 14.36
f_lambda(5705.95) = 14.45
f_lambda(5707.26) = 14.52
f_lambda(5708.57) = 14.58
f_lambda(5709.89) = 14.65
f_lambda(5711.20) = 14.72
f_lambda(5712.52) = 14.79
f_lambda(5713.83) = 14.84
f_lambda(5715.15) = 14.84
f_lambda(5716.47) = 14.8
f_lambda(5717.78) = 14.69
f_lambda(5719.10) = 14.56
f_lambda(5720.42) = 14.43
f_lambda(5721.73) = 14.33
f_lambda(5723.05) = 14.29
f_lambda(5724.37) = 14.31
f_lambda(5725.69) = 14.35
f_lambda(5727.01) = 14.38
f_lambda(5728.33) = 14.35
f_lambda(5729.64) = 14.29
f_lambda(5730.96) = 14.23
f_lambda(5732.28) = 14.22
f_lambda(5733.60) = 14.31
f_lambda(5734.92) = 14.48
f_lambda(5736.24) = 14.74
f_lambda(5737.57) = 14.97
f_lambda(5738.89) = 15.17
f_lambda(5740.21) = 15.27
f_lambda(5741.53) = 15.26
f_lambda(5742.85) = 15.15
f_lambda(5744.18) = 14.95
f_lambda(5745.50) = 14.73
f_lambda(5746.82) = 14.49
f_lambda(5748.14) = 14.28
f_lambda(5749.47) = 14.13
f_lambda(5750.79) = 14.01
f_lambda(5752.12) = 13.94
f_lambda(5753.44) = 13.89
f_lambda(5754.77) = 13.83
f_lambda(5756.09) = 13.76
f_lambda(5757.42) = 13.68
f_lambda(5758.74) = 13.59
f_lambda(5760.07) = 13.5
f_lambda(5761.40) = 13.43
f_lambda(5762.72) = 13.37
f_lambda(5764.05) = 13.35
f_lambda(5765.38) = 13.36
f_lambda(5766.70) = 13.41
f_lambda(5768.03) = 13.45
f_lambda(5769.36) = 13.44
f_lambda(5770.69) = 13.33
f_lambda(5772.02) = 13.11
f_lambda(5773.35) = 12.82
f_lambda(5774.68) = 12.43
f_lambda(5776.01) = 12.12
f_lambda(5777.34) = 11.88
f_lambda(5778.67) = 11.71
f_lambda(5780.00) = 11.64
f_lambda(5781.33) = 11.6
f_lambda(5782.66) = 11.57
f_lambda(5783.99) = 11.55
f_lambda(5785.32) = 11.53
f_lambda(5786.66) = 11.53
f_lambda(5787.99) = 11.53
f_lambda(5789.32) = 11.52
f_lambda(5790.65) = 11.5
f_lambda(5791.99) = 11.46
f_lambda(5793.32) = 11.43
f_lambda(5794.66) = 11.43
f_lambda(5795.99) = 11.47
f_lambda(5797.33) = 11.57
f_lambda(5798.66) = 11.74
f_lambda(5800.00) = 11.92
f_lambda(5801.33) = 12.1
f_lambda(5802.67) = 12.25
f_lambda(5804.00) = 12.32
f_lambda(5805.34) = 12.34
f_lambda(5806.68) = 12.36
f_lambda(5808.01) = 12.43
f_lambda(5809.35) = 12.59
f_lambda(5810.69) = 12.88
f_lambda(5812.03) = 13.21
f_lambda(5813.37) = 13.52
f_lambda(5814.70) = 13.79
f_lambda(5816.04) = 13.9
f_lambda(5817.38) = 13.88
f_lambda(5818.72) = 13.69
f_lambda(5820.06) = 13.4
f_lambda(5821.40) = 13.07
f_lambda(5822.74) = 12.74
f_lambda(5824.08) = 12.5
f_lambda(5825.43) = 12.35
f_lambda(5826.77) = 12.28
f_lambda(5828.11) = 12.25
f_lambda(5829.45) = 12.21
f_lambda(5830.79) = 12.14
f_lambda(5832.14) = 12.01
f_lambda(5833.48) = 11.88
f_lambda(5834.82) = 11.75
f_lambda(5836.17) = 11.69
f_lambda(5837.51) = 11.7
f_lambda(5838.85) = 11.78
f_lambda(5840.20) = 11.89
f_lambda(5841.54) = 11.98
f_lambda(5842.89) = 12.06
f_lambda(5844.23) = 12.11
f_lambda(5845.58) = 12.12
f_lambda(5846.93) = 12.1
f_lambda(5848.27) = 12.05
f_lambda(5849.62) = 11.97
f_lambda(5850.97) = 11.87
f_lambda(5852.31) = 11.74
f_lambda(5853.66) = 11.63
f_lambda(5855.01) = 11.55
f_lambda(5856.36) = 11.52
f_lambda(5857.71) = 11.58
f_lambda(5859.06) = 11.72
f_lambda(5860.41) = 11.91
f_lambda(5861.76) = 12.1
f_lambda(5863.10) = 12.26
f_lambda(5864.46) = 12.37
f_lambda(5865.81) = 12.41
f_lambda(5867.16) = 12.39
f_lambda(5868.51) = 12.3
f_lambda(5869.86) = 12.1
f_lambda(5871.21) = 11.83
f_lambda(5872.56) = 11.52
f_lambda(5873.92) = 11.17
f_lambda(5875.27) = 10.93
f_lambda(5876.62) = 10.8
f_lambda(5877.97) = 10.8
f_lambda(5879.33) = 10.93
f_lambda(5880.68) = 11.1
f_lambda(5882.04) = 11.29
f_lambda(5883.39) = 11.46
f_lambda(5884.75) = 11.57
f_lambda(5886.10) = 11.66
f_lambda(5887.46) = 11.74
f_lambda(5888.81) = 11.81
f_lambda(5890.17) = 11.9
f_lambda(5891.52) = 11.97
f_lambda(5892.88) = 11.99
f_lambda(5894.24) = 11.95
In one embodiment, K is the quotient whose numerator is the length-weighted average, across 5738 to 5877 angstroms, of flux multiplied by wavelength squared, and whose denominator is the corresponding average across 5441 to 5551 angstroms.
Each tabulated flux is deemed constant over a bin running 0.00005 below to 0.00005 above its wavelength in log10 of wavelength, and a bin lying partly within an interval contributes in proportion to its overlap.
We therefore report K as 1.12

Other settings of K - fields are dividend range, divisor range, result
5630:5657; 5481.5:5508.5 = 1.09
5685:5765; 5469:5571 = 1.24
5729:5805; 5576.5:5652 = 1.11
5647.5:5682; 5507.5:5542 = 1.15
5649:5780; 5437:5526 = 1.19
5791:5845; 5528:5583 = 1.13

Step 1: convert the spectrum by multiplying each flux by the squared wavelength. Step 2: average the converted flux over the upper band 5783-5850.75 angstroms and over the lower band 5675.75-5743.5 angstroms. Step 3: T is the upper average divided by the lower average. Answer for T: 0.89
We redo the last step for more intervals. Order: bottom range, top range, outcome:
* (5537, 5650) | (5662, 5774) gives 1.20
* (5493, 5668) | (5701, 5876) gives 1.14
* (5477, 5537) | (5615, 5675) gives 1.09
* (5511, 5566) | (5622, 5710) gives 1.17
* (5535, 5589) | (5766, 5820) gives 1.11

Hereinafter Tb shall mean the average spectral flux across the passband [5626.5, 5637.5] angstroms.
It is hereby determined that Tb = 12.7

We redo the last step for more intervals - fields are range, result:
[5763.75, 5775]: 13.2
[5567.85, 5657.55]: 12.4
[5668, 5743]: 14.2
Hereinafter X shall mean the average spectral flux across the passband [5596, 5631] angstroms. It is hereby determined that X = 12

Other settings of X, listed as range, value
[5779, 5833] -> 12.3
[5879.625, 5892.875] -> 11.6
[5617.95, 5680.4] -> 13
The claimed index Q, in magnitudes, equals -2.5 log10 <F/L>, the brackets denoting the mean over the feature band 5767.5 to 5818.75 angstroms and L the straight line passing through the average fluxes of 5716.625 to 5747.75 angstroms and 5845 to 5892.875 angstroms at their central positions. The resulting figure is 0.09 mag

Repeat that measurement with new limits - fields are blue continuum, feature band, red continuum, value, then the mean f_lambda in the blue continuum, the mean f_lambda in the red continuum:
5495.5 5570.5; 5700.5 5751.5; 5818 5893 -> -0.21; 12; 11.9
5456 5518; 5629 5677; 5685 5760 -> 0.07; 12.9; 14.3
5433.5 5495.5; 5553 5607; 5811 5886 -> 0.04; 12.6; 12.1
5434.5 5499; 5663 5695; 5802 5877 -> -0.10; 12.6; 12.2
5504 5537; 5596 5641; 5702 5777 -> 0.08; 12.2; 14.1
